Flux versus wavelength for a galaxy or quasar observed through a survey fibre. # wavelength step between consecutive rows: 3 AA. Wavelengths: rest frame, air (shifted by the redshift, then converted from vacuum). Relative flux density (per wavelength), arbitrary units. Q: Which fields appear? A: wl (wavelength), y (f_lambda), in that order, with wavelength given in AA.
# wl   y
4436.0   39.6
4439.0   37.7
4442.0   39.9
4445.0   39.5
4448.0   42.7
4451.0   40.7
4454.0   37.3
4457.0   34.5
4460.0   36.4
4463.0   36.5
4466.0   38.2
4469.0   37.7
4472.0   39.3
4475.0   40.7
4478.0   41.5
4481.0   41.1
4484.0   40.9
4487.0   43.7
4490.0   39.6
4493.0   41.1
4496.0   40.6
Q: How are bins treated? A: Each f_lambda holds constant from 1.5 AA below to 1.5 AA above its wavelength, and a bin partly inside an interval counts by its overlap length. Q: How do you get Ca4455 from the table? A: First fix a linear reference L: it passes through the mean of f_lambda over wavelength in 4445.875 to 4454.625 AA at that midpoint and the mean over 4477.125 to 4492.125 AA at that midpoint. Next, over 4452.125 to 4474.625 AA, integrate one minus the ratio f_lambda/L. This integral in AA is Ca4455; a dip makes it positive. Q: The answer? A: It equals 1.90 AA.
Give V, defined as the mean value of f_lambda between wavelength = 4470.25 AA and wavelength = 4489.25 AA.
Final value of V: 41.1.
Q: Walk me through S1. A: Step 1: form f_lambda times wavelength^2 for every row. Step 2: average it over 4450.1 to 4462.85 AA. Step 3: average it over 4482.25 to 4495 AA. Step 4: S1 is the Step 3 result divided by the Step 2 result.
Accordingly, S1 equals 1.13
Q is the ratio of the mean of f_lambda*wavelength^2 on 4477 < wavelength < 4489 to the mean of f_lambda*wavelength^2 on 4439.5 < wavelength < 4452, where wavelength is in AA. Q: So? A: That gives 1.05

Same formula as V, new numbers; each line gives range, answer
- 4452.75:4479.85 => 38.1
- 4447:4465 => 37.9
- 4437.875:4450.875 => 40.1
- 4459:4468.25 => 37.1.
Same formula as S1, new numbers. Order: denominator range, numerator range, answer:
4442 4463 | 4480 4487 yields 1.10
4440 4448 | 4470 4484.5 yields 1.03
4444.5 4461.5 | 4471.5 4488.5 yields 1.09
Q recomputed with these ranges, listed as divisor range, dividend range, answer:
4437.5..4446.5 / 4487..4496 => 1.07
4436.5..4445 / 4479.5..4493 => 1.08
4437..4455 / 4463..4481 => 1.00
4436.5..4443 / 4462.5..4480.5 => 1.02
